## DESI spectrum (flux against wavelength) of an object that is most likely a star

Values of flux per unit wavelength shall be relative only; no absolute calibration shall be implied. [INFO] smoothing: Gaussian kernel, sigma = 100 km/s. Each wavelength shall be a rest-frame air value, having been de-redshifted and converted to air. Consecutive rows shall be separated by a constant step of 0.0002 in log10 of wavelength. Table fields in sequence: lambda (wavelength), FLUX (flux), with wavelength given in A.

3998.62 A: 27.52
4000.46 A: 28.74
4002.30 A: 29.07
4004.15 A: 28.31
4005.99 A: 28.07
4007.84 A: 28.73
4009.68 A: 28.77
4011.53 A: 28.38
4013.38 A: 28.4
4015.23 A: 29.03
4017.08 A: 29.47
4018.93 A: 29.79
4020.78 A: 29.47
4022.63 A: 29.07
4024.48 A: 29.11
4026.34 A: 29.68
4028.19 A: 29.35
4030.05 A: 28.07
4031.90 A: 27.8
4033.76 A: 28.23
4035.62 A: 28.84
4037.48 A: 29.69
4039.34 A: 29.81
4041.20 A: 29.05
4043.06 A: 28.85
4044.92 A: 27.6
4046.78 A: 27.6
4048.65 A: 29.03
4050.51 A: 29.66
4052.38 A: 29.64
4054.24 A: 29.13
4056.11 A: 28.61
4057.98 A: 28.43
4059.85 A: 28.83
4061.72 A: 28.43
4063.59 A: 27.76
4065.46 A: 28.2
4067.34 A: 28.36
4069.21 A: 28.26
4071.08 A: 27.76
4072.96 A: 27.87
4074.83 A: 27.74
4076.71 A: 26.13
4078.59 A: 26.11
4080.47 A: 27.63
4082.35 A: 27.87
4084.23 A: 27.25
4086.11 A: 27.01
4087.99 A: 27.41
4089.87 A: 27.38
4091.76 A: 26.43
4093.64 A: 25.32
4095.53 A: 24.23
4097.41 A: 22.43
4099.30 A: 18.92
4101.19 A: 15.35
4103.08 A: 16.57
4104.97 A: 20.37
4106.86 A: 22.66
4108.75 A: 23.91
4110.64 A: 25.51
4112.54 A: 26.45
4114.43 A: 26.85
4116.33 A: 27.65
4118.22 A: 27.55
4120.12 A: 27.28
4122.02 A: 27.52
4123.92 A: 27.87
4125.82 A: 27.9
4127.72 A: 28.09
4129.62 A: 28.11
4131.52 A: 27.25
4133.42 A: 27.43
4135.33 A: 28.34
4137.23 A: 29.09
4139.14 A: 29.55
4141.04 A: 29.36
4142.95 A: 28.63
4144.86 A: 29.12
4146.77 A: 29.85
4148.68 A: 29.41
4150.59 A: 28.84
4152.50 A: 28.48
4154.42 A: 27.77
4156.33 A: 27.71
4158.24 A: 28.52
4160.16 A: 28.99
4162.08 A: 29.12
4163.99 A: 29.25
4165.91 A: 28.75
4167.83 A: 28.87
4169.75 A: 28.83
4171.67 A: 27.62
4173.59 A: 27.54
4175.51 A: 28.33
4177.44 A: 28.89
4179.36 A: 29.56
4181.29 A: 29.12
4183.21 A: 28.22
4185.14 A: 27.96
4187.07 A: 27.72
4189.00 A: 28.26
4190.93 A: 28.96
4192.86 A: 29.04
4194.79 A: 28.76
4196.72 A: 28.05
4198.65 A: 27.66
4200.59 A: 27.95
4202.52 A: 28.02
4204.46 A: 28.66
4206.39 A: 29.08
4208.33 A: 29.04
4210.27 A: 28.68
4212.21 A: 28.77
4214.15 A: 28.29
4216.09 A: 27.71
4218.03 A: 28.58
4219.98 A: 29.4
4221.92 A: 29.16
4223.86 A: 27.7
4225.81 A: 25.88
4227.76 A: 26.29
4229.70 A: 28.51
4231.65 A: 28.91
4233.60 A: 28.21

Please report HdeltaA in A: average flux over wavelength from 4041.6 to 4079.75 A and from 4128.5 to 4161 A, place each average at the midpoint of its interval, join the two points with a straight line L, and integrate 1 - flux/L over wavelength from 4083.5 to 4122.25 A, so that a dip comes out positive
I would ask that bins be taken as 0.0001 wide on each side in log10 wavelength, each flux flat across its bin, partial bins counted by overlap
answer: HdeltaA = 5.5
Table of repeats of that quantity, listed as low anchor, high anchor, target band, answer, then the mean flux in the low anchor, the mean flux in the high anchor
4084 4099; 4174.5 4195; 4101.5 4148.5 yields 0.0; 25.6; 28.6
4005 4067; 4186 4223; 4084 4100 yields 2.0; 28.8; 28.5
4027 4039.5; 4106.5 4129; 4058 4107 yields 3.7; 28.8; 26.7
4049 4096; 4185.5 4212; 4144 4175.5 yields -0.5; 27.7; 28.5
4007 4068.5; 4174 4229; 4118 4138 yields 0.5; 28.8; 28.3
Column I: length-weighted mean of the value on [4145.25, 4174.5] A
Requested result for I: 28.6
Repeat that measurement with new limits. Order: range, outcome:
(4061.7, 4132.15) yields 25.9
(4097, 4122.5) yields 23.5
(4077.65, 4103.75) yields 24.4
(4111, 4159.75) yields 28.2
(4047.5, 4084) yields 28.2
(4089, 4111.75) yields 22.4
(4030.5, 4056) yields 28.8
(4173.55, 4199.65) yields 28.5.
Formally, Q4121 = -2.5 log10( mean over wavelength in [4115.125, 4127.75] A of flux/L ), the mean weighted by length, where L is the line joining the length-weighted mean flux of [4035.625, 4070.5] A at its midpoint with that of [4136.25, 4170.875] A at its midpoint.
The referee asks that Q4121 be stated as 0.05 mag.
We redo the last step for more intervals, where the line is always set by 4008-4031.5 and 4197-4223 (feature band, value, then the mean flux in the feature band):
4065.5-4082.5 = 0.05 mag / 27.5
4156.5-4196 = 0.00 mag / 28.6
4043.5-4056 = 0.01 mag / 28.8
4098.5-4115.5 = 0.30 mag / 21.9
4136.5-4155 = -0.01 mag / 29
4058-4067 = 0.02 mag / 28.3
